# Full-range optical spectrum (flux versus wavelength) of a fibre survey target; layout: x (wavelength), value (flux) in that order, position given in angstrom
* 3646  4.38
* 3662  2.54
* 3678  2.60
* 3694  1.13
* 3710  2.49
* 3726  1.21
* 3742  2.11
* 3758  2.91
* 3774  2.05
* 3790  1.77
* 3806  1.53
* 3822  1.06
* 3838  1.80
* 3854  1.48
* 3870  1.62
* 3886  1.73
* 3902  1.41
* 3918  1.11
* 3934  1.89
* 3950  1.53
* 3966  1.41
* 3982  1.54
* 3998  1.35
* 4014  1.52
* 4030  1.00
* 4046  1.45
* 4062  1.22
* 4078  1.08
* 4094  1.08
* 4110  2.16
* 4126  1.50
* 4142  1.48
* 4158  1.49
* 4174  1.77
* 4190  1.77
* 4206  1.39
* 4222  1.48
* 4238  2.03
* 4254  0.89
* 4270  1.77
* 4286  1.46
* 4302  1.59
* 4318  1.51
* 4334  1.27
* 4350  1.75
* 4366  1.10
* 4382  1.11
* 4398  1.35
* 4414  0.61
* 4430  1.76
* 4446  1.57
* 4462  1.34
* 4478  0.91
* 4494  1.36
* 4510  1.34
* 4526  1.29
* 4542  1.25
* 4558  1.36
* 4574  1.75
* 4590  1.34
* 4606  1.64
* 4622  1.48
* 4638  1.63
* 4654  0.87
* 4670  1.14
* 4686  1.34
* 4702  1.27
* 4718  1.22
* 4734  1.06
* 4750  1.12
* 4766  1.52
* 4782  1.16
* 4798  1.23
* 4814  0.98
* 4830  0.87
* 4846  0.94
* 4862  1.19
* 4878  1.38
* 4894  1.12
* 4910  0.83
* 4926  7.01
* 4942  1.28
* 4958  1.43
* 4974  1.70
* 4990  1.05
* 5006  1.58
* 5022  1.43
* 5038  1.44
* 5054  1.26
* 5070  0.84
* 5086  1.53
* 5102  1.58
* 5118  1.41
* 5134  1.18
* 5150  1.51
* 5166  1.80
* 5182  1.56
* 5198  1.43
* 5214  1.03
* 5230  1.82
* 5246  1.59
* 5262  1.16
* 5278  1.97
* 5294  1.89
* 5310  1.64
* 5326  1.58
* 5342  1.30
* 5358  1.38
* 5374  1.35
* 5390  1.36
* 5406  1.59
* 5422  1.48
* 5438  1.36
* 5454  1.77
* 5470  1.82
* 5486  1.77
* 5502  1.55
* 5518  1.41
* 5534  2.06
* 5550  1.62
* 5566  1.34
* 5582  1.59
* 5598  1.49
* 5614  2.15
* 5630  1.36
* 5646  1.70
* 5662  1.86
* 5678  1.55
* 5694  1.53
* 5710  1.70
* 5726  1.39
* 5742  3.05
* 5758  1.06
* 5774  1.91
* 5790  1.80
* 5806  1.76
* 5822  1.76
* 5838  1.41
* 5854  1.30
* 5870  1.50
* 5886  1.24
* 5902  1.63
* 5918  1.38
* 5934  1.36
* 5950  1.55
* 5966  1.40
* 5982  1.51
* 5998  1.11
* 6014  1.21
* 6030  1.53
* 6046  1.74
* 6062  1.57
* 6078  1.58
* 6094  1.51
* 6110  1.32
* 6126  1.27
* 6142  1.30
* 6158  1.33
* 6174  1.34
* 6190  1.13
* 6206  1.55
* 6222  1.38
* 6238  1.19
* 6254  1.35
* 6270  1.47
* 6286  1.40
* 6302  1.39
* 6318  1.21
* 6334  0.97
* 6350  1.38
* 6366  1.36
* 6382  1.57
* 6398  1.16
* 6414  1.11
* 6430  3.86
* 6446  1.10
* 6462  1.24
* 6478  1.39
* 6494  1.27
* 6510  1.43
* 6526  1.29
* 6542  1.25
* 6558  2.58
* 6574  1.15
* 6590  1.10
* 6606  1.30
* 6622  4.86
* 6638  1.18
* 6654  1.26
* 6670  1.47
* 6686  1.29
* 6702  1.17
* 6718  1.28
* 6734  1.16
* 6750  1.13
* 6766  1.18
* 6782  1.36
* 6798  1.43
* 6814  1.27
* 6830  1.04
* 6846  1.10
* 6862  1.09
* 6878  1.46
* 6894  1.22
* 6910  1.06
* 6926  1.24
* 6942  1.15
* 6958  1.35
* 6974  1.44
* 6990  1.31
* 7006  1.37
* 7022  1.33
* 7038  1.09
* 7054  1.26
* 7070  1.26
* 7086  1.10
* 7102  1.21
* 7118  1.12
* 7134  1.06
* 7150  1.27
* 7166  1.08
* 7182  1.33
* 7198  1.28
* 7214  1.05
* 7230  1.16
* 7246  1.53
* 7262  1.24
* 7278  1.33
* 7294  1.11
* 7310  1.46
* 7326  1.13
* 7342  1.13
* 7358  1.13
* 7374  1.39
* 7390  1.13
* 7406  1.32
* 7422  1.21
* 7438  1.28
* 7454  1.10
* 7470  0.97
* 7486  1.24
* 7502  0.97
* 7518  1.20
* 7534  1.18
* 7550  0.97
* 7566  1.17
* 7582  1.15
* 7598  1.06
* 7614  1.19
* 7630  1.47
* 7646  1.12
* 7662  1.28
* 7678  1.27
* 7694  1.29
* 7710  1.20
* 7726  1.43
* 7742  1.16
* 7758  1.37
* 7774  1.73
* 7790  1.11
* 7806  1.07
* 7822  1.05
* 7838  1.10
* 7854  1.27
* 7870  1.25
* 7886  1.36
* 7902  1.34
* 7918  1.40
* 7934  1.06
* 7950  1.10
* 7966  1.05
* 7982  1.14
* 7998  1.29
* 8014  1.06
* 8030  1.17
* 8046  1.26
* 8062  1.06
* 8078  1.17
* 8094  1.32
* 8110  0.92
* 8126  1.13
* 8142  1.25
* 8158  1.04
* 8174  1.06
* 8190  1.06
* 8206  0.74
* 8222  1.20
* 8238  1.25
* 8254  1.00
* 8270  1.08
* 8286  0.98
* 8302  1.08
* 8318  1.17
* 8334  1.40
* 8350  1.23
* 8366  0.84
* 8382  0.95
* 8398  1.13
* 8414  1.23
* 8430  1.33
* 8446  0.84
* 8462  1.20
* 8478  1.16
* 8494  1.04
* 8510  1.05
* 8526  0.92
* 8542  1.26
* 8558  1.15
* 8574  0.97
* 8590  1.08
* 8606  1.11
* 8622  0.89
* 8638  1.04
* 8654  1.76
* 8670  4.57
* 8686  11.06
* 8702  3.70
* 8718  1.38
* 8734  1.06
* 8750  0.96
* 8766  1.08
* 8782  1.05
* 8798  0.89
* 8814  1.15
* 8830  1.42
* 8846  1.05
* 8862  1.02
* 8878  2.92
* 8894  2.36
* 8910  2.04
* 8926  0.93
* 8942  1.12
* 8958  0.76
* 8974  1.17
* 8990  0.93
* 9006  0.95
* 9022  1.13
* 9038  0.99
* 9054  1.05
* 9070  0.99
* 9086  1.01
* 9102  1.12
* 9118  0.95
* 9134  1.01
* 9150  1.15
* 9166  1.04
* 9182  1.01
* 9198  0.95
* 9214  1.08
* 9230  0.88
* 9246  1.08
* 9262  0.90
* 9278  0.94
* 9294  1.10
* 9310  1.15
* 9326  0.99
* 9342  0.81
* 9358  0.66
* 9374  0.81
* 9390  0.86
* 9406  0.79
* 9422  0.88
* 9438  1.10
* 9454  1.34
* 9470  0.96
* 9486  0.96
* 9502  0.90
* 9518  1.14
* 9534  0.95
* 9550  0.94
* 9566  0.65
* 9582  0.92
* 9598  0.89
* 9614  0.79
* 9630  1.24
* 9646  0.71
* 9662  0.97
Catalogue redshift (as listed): 0.322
